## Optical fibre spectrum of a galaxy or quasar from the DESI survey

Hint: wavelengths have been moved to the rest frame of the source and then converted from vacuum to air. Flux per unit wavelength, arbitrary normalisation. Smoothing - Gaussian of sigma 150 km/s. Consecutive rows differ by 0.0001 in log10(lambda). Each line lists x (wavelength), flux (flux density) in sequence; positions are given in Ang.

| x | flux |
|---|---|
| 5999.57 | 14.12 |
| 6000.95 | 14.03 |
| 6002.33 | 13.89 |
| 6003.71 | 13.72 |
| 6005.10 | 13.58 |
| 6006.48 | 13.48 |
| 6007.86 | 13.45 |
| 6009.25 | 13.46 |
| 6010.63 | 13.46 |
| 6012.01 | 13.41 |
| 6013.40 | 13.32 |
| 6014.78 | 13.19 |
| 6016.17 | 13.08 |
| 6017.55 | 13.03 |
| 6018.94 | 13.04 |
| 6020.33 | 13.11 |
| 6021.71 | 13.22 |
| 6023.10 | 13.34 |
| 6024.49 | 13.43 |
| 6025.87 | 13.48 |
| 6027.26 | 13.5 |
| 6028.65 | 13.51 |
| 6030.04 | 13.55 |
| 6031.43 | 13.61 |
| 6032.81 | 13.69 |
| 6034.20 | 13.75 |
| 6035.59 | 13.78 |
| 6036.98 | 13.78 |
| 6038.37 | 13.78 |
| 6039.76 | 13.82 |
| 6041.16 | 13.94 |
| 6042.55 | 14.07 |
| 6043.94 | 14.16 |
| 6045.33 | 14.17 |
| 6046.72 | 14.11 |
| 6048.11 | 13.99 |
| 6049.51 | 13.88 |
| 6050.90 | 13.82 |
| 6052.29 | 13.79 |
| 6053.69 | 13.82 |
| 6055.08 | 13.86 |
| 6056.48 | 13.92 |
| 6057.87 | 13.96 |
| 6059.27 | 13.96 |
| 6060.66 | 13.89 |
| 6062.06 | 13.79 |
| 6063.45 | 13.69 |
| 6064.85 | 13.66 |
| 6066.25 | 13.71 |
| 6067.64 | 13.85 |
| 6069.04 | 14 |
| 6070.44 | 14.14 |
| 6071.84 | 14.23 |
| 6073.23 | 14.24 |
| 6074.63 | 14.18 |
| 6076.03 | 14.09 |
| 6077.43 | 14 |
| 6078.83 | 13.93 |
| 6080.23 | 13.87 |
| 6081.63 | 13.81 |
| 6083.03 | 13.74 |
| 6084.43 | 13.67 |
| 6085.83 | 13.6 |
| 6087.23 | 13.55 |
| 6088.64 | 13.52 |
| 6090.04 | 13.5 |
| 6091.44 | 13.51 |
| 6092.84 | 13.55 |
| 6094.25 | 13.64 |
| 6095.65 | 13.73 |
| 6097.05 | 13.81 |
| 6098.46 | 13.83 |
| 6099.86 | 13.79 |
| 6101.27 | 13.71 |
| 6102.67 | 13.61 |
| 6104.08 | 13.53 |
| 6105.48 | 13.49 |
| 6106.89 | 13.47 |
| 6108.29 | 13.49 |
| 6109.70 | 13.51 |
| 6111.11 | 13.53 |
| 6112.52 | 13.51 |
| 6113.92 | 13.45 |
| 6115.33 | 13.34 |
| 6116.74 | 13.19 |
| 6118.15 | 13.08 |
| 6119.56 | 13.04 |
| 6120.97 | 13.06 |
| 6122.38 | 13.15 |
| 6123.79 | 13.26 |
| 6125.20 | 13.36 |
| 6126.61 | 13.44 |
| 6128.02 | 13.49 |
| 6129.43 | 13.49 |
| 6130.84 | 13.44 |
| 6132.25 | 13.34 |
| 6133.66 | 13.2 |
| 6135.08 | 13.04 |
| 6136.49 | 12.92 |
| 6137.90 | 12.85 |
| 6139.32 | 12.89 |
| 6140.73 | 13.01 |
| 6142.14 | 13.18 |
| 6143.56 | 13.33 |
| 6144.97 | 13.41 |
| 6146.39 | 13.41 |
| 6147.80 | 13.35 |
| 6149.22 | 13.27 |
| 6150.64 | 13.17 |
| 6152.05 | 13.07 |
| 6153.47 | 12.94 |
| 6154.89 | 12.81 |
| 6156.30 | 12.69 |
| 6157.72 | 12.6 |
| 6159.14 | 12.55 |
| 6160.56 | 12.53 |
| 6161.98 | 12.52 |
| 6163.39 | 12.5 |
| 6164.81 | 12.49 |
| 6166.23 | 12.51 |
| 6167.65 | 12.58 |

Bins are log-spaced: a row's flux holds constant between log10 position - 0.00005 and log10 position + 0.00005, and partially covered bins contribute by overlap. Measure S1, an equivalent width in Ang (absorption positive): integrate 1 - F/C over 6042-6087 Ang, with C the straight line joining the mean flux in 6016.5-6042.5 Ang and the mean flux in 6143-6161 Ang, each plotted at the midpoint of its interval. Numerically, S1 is -1.8 Ang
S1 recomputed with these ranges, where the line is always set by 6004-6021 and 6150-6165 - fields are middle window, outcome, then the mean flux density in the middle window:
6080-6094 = -0.66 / 13.6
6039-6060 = -1.27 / 13.9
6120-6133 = -0.48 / 13.3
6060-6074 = -0.89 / 13.9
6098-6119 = -0.93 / 13.5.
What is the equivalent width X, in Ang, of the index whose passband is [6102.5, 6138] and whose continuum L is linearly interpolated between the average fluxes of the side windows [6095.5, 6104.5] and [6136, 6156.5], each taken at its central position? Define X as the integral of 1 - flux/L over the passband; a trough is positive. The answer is 0.33 Ang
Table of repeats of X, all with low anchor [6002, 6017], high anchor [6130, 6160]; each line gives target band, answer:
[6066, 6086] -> -1.0 Ang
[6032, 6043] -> -0.4 Ang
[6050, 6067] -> -0.7 Ang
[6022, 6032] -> -0.1 Ang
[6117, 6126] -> 0.0 Ang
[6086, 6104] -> -0.6 Ang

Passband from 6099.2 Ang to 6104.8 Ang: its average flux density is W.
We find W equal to 13.7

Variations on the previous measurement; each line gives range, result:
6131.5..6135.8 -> 13.2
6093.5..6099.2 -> 13.7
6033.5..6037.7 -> 13.8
